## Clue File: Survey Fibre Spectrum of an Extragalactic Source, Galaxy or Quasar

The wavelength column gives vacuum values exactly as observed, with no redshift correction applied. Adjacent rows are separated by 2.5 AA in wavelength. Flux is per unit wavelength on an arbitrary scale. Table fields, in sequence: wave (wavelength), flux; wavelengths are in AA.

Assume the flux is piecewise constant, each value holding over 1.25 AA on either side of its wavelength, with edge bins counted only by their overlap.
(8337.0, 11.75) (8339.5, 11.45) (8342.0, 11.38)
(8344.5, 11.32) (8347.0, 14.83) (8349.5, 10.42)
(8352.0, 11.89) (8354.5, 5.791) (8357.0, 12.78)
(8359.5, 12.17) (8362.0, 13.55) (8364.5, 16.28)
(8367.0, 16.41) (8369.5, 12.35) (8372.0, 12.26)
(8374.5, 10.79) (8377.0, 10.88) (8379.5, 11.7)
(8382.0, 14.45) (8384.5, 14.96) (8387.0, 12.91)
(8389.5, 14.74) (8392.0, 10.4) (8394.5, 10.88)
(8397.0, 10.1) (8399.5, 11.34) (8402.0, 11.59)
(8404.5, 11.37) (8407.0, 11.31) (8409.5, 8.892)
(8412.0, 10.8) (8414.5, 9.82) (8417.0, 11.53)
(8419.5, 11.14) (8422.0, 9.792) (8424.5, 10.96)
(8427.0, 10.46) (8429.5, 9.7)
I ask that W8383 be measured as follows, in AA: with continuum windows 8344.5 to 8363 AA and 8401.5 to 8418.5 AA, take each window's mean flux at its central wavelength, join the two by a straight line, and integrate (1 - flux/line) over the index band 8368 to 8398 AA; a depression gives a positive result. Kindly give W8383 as -3.0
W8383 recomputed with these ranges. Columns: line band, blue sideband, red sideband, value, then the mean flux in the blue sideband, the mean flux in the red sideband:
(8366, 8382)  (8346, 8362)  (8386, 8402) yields -1.29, 11.4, 11.7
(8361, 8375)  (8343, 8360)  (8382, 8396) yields -2.10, 11.3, 12.9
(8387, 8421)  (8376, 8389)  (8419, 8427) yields 1.82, 13.1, 10.6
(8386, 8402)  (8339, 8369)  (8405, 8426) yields -0.71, 12.4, 10.6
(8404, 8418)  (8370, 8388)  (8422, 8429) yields 0.67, 12.6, 10.4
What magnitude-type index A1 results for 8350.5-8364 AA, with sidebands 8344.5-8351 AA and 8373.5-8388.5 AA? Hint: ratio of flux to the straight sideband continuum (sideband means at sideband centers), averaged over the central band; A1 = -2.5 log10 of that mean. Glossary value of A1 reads 0.09 mag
